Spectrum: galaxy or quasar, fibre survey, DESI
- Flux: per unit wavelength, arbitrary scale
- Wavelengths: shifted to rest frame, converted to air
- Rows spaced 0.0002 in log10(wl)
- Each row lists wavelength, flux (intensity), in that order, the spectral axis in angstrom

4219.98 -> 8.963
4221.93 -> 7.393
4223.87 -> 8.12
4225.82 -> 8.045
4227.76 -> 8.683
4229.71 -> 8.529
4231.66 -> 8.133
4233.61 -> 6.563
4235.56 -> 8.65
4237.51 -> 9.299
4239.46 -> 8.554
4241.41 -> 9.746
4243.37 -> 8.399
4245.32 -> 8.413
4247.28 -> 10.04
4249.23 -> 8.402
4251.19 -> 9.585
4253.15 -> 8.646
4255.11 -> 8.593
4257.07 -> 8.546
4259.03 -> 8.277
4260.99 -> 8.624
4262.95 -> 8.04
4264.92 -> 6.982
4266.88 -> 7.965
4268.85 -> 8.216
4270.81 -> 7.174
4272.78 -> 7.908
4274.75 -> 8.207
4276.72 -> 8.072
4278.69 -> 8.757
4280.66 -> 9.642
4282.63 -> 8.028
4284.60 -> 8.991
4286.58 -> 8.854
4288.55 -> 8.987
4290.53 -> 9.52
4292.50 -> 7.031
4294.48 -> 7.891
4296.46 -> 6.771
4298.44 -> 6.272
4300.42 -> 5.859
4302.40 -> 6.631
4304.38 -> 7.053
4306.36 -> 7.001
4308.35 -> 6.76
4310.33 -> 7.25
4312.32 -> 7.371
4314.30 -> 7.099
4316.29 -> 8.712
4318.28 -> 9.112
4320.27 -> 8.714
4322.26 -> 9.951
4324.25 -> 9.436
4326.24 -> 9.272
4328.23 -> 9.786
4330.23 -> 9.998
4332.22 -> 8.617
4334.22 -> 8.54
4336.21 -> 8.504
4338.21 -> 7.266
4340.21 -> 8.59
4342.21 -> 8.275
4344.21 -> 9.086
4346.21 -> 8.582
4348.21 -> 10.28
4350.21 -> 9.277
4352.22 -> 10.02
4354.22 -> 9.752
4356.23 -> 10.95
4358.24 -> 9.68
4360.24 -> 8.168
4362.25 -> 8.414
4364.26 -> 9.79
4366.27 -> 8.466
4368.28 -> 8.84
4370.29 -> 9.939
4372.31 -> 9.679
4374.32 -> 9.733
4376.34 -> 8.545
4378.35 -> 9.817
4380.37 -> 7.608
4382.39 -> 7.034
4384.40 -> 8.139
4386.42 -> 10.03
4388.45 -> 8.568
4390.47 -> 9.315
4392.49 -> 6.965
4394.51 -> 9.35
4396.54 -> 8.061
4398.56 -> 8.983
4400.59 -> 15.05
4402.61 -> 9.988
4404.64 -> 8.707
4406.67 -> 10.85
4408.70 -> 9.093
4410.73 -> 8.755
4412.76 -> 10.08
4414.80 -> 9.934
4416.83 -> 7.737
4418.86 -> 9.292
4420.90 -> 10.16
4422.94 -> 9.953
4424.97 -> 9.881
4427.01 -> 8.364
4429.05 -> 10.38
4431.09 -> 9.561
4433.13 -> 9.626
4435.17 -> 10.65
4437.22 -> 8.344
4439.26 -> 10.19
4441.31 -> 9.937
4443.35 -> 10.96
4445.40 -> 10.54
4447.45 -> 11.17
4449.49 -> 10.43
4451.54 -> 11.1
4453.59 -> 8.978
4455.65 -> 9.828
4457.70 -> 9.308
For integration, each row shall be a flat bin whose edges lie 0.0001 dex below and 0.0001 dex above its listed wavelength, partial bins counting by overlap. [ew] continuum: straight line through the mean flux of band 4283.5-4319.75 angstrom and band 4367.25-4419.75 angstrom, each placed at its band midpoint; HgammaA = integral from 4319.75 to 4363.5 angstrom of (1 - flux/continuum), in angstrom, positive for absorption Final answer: -4.3 angstrom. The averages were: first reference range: 7.63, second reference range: 9.24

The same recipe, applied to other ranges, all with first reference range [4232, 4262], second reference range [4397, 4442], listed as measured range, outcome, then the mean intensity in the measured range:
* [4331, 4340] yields 0.9 angstrom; 8.31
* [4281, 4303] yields 2.9 angstrom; 7.79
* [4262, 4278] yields 1.8 angstrom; 7.83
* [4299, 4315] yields 3.9 angstrom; 6.86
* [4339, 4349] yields 0.4 angstrom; 8.9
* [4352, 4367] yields 0.0 angstrom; 9.39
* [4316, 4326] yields -0.1 angstrom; 9.23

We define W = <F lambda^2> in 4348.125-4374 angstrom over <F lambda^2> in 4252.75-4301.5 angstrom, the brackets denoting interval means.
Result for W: 1.2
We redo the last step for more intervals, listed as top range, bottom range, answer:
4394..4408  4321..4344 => 1.17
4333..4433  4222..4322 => 1.19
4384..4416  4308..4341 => 1.15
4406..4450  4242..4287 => 1.25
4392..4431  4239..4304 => 1.25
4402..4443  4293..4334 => 1.26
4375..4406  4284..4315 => 1.28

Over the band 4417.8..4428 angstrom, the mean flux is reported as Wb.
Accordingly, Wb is 9.53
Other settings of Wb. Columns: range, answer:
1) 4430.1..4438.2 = 9.55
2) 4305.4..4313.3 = 7.09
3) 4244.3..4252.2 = 9.11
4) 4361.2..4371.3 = 9.08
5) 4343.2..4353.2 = 9.45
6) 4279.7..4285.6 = 8.88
